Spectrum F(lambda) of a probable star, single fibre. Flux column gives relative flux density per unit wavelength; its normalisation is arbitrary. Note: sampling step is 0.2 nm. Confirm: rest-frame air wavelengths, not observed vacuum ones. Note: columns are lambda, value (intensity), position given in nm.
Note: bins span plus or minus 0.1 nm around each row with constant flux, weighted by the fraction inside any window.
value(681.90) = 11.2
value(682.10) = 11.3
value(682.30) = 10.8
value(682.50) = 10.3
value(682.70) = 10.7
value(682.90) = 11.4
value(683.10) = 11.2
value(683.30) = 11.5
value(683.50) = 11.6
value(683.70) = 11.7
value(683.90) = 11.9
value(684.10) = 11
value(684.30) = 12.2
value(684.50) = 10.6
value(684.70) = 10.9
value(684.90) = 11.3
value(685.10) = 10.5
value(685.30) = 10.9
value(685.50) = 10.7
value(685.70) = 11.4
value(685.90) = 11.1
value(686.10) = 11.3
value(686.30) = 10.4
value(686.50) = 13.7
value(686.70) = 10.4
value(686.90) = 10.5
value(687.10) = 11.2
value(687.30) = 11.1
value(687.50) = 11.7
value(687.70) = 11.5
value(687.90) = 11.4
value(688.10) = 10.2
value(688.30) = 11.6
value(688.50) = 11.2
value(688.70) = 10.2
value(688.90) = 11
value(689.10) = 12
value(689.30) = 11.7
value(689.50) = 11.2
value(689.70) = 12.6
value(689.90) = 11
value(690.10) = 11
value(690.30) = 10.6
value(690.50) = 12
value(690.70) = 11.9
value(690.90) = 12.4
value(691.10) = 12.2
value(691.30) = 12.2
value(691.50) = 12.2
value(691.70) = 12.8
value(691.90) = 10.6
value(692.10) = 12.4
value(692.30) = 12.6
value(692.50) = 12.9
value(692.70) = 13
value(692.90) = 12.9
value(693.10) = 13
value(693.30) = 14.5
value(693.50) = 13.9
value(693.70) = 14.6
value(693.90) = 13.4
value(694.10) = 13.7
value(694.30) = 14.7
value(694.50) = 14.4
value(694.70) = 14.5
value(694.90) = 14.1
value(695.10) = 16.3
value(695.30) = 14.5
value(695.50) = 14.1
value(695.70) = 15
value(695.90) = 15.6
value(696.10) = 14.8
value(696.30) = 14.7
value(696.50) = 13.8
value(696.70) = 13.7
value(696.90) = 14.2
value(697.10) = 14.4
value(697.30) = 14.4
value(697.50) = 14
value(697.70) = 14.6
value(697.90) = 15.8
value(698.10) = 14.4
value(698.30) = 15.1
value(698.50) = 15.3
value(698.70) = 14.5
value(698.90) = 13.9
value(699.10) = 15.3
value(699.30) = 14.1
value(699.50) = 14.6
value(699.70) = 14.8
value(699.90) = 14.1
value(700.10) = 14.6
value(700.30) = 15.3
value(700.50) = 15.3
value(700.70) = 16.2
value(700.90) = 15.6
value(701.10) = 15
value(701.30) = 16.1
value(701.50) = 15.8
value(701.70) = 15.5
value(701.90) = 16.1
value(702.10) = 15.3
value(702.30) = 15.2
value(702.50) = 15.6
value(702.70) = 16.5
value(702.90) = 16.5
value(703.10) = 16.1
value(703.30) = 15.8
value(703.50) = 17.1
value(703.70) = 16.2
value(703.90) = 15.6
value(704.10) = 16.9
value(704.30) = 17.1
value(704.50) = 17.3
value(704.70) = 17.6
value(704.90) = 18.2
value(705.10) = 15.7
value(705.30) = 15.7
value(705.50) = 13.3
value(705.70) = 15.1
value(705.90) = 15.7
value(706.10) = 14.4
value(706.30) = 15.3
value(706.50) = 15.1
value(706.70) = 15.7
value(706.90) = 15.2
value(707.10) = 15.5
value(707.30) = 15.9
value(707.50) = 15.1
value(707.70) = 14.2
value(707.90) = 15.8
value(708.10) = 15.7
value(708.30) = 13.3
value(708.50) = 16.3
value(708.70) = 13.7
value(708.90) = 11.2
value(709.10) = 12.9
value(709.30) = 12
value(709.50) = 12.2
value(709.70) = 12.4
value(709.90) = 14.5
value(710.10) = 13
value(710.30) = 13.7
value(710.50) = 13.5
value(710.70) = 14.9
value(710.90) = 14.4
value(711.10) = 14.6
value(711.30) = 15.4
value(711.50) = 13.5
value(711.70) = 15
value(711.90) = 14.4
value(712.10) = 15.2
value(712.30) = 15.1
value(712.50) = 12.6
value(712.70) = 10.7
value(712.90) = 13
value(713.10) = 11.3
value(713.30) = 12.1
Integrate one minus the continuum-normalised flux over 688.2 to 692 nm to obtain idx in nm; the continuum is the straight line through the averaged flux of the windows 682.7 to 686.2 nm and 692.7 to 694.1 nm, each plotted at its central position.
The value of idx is 0.348 nm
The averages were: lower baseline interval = 11.2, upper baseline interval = 13.7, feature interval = 11.6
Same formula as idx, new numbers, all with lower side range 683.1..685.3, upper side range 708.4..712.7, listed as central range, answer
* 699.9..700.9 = -0.19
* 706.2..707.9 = -0.23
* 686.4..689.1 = 0.09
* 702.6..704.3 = -0.43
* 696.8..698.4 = -0.26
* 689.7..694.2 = -0.19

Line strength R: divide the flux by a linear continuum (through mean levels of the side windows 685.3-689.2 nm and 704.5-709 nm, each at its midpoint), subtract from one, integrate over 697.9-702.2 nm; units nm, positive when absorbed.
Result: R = -0.397 nm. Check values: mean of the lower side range 11.2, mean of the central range 15.1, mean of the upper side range 15.2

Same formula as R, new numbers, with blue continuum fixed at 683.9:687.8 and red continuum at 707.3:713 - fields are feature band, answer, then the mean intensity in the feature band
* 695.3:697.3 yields -0.342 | 14.5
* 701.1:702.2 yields -0.232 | 15.7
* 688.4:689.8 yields 0.018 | 11.4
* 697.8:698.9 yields -0.204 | 14.9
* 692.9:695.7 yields -0.489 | 14.3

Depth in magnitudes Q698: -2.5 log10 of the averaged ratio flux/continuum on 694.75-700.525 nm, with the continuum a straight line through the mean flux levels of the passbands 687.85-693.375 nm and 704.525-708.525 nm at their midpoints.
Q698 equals -0.09 mag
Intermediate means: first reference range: 11.9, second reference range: 15.5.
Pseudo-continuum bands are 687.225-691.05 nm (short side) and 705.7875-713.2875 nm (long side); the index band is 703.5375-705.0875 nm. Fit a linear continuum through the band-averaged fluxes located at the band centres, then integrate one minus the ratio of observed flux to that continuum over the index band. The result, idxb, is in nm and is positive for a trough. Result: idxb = -0.41 nm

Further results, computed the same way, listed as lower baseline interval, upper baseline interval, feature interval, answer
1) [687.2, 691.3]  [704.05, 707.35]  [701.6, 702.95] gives -0.08 nm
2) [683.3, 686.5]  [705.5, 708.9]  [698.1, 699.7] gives -0.13 nm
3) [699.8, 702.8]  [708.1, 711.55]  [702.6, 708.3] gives -0.47 nm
